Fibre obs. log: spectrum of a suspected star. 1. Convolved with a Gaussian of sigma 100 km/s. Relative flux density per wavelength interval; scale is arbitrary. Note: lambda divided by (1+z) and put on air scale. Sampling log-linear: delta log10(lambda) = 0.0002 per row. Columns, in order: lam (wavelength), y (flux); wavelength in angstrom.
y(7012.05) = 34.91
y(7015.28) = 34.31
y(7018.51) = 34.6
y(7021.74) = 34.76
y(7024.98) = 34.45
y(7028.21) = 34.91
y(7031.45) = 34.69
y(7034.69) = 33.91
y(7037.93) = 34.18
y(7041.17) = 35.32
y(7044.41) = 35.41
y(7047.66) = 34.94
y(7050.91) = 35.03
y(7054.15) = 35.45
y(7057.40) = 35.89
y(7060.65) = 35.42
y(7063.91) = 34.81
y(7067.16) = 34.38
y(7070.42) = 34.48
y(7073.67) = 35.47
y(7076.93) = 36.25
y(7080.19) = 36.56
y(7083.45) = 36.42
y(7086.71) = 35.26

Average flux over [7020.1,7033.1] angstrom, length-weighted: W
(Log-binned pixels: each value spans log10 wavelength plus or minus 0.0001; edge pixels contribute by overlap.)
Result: 34.7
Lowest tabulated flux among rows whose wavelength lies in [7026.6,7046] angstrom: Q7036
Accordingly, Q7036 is 33.91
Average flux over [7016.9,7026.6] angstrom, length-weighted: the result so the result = 34.6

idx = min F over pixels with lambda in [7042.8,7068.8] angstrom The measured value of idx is 34.38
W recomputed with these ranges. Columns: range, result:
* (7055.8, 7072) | 35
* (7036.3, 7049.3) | 35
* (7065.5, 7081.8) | 35.4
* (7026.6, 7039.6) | 34.4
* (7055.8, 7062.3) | 35.6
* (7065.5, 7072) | 34.4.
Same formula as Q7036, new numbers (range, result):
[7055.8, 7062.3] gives 35.42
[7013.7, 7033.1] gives 34.31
